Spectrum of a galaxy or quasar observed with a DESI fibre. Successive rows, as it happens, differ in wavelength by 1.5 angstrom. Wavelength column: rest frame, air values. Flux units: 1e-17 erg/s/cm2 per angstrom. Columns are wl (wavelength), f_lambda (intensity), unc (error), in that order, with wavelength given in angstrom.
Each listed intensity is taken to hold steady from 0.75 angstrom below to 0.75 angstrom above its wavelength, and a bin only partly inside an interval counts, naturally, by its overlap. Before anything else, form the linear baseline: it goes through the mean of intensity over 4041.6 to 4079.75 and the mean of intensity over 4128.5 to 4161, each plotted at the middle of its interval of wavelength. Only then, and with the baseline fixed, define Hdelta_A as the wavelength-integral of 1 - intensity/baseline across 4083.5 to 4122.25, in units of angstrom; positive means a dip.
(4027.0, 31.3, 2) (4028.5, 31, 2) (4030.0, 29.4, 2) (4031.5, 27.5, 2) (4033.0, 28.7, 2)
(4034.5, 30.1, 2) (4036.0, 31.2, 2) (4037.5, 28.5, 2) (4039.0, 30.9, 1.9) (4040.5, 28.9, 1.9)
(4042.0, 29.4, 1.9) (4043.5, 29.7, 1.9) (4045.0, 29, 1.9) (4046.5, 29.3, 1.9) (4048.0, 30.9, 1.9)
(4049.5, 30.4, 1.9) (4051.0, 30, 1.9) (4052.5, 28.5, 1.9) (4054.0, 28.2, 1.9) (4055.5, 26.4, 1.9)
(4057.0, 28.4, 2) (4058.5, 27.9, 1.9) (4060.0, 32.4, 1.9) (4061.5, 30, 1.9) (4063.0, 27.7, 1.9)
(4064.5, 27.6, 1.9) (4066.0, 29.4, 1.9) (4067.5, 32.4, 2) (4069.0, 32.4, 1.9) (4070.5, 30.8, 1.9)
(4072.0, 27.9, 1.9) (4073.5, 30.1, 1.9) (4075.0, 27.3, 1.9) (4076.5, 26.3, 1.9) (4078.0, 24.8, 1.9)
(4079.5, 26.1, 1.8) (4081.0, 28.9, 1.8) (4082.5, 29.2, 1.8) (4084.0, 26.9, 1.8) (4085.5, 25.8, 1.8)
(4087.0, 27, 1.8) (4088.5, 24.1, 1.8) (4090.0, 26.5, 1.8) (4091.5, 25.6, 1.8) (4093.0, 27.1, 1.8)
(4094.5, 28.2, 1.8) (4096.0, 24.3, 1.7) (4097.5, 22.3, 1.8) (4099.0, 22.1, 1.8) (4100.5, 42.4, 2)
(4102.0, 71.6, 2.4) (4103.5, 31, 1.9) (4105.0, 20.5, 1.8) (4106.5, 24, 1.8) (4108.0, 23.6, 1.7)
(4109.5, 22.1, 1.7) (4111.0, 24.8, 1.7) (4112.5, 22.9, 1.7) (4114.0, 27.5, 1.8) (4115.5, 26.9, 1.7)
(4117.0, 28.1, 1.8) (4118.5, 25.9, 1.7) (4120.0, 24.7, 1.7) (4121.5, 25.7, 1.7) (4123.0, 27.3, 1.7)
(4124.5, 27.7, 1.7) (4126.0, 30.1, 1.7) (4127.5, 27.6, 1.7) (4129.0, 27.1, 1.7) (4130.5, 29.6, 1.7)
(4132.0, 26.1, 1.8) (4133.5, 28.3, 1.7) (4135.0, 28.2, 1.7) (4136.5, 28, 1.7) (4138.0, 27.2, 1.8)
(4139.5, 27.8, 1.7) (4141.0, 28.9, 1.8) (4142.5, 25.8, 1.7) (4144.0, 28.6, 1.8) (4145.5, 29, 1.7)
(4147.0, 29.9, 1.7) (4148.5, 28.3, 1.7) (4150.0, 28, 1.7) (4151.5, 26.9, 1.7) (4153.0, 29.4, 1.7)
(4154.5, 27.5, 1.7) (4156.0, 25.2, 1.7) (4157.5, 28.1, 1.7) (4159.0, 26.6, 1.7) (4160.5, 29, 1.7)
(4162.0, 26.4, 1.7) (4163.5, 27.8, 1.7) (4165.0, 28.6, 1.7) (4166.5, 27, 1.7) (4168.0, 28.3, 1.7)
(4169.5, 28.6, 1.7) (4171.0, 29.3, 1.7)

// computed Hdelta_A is 0.9 angstrom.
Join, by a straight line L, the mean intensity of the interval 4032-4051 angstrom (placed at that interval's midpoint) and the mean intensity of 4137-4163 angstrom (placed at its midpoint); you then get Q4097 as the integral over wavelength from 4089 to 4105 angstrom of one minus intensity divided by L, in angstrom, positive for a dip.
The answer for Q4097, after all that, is -1.5 angstrom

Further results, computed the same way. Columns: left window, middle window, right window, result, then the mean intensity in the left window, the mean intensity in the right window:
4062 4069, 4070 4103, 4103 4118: -2.39 angstrom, 29.6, 25.1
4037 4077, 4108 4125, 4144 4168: 1.67 angstrom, 29.3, 27.9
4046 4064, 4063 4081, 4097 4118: 0.36 angstrom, 29.2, 29.3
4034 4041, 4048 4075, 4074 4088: -1.10 angstrom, 29.9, 26.9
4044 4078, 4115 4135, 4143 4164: 0.65 angstrom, 29.1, 27.9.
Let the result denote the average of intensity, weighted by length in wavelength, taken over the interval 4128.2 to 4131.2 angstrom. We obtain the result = 28.3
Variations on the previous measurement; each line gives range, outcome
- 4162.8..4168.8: 27.9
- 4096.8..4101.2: 28.9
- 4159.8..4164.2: 27.7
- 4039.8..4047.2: 29.3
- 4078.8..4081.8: 27.6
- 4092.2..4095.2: 27.6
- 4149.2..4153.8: 28.1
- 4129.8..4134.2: 28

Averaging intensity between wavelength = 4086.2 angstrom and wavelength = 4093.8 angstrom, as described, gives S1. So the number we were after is 26.1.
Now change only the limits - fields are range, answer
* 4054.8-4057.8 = 27.4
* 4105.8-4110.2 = 23.2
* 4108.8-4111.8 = 23.5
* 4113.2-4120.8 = 26.6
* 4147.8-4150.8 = 28.1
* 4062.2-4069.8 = 29.9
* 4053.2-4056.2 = 27.3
